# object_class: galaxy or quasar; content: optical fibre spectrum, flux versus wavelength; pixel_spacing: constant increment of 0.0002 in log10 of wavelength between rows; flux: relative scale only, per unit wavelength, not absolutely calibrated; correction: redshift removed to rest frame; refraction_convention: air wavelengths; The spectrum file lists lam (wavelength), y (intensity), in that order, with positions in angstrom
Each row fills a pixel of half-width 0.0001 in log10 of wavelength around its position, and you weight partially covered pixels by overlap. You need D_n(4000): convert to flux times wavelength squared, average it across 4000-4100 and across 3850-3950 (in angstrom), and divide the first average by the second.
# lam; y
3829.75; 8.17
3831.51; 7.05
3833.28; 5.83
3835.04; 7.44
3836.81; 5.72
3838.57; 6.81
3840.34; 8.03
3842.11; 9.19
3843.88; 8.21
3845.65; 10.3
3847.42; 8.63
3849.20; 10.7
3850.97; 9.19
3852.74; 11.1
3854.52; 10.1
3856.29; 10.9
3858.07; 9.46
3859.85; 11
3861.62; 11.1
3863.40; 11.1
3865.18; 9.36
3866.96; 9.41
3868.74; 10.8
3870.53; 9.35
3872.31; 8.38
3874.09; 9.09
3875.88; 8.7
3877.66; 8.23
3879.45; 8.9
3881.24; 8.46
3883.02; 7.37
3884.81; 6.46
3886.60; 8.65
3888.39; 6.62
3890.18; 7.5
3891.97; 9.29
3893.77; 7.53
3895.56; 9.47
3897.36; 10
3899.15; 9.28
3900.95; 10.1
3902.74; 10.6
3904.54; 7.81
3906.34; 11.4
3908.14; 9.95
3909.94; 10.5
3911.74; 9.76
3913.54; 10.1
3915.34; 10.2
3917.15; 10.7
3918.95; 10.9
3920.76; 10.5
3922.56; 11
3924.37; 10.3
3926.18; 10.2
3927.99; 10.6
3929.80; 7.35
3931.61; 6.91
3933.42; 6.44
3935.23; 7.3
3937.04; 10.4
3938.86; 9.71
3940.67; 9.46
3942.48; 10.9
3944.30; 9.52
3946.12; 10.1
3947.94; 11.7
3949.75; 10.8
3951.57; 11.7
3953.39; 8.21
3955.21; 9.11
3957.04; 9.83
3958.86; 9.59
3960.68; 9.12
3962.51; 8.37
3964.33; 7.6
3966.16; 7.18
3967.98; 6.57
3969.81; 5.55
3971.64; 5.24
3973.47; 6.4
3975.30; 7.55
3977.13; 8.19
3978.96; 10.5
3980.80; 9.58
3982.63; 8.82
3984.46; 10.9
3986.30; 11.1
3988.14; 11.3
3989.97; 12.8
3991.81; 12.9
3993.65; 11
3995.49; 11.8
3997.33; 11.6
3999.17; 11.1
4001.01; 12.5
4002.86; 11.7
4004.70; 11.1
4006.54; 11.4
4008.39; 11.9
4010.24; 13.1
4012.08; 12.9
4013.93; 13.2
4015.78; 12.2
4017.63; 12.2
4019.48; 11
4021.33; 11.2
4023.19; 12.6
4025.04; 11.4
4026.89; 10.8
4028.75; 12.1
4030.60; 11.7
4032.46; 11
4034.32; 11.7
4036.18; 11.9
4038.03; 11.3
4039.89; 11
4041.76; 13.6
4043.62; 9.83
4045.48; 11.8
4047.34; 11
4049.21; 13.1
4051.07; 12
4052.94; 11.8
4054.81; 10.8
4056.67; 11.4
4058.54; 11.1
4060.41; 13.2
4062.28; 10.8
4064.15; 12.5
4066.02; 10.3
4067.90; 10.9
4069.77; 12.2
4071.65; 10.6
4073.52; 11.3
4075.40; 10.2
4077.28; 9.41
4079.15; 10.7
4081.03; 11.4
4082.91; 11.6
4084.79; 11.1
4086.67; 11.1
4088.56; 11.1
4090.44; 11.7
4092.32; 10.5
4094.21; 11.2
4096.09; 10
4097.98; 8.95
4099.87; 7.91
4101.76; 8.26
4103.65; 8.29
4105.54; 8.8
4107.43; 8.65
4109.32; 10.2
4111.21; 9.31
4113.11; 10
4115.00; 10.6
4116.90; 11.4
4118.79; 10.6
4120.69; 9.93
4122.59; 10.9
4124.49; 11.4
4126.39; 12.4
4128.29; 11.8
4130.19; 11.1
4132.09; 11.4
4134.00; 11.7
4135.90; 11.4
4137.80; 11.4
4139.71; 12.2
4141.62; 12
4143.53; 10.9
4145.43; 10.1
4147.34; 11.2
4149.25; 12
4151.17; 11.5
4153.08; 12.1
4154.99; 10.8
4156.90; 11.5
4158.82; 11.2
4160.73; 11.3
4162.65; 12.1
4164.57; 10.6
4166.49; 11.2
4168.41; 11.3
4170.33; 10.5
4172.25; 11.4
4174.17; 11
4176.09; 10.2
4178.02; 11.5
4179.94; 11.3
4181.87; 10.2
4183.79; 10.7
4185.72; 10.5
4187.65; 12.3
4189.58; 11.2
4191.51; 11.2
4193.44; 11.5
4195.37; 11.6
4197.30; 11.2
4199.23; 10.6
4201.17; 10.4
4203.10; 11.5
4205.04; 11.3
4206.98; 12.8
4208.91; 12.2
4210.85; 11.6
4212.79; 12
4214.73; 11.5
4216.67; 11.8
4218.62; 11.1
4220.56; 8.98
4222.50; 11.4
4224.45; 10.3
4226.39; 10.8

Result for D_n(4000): 1.30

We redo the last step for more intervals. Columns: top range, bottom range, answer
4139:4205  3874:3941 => 1.39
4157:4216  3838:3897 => 1.45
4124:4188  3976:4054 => 1.05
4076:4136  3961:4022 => 1.07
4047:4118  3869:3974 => 1.28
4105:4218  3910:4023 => 1.22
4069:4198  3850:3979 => 1.32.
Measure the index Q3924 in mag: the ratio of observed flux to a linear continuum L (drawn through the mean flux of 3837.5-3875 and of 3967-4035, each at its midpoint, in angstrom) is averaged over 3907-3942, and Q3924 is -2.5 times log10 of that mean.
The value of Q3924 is 0.06 mag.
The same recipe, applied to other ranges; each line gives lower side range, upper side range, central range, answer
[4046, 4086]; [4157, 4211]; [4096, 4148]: 0.08 mag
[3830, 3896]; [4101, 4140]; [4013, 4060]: -0.17 mag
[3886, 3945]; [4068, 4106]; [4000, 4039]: -0.19 mag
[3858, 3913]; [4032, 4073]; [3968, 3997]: 0.12 mag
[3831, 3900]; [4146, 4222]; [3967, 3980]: 0.33 mag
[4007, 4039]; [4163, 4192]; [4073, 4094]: 0.06 mag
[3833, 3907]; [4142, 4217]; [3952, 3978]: 0.23 mag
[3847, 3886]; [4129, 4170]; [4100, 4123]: 0.15 mag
